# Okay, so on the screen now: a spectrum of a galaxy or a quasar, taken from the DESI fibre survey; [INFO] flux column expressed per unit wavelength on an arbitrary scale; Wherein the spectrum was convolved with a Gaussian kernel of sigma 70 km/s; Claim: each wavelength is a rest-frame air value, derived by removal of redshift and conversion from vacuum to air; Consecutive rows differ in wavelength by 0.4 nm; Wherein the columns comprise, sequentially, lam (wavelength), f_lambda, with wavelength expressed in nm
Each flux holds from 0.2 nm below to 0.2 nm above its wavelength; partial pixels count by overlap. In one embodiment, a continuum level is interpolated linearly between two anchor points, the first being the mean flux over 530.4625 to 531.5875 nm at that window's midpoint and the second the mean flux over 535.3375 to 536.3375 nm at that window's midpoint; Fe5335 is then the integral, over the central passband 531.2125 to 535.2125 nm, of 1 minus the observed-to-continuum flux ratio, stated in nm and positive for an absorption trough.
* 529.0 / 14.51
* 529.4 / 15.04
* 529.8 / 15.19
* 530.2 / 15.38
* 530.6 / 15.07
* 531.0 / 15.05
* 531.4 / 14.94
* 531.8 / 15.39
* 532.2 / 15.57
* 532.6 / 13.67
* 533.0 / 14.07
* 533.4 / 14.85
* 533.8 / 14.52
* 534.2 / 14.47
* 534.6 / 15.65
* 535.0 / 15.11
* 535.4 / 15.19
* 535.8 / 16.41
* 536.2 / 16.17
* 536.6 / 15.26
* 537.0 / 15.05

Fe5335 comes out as 0.17 nm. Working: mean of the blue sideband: 15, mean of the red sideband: 16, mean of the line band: 14.8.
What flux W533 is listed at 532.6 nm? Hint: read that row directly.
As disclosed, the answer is 13.67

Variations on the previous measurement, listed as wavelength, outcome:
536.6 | 15.26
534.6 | 15.65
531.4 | 14.94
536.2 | 16.17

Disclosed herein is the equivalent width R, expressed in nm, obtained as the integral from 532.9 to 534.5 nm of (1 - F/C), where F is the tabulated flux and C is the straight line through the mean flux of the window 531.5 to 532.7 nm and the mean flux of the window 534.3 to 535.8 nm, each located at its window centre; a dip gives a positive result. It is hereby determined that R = 0.07 nm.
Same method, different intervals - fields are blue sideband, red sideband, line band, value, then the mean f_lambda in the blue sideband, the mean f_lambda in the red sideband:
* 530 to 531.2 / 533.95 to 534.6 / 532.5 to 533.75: 0.06 nm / 15.2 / 14.8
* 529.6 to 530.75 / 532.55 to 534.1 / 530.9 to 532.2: -0.03 nm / 15.2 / 14.3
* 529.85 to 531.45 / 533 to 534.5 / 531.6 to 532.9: 0.00 nm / 15.1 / 14.6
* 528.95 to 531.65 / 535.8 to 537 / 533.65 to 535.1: 0.05 nm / 15.1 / 15.7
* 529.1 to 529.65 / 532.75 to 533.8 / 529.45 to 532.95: -0.07 nm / 15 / 14.4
